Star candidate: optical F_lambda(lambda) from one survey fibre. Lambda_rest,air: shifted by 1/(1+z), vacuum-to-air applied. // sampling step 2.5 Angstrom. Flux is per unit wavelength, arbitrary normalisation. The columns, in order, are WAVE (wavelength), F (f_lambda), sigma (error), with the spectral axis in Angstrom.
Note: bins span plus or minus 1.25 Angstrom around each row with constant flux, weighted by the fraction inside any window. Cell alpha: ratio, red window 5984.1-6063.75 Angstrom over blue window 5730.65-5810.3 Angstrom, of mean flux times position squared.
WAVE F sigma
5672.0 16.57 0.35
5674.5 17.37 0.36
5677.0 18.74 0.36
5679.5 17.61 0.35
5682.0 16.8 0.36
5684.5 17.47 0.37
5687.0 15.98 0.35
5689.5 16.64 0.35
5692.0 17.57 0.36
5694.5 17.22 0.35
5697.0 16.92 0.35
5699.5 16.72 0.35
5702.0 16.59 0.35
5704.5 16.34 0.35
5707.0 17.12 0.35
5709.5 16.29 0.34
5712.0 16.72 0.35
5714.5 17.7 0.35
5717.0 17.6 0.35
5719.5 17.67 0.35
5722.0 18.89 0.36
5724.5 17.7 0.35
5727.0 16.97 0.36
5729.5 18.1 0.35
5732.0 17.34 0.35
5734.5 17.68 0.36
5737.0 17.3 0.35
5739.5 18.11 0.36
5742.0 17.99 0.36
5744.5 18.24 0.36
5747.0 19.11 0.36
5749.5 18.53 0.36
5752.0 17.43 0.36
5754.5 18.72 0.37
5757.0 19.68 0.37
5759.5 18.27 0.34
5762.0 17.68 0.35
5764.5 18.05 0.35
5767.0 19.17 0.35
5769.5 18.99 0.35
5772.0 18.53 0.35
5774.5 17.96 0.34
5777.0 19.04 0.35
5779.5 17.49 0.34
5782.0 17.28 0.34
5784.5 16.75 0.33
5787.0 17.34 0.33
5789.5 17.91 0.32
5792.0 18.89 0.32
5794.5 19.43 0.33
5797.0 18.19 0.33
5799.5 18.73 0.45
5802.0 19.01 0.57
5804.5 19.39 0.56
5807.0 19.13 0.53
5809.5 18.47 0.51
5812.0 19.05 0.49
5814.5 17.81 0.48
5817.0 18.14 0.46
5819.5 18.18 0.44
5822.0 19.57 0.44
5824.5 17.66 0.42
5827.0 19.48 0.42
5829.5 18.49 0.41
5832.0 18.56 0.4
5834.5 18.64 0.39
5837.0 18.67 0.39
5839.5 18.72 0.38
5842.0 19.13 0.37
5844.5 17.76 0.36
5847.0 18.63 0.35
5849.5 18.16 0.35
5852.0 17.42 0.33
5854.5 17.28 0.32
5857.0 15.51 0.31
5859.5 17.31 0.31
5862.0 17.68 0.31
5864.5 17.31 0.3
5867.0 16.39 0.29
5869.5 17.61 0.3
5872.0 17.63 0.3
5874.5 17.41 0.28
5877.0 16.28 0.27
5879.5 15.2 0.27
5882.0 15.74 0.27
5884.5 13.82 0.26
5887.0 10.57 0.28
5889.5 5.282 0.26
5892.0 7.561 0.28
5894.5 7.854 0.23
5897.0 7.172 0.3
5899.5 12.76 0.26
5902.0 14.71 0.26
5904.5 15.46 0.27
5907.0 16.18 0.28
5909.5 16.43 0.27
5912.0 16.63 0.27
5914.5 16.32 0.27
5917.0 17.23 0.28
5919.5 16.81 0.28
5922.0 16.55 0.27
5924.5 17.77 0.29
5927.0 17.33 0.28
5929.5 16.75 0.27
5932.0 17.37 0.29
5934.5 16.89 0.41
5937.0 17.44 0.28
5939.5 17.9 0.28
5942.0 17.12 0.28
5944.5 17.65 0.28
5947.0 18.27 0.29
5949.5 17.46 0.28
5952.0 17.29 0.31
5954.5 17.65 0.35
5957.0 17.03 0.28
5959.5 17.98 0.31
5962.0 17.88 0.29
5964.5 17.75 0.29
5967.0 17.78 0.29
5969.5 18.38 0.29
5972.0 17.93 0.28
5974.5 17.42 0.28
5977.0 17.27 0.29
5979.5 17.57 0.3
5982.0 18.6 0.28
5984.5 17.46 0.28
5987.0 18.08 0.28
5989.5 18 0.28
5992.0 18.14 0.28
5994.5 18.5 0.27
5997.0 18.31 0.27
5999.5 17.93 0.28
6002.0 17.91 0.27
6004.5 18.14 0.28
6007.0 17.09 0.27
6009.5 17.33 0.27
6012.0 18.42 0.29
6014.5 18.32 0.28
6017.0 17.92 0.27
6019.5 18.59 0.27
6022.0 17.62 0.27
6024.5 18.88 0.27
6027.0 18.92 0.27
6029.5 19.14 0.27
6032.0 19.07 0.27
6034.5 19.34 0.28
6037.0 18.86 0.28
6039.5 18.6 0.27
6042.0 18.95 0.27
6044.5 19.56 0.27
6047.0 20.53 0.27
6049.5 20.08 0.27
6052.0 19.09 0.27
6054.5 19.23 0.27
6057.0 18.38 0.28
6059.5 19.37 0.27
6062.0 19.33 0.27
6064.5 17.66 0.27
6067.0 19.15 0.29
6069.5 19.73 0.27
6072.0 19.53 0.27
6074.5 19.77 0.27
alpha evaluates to 1.11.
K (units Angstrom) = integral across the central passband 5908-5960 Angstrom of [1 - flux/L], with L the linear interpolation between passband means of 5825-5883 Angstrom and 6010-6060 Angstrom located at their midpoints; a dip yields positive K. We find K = 2.8 Angstrom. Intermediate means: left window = 17.6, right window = 18.9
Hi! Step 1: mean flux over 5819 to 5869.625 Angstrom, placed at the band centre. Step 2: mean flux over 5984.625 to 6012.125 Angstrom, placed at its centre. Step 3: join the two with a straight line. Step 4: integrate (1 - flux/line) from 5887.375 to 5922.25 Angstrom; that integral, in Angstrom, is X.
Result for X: 9.3 Angstrom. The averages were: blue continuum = 18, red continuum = 17.9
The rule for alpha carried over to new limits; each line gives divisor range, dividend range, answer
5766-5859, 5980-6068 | 1.09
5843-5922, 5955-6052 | 1.26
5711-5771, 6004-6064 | 1.15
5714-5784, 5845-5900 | 0.84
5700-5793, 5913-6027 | 1.07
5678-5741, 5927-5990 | 1.11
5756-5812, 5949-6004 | 1.03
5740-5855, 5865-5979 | 0.90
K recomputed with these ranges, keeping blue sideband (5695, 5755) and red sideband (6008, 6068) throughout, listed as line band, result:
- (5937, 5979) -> 1.92 Angstrom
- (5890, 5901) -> 5.74 Angstrom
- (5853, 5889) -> 4.45 Angstrom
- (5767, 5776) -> -0.43 Angstrom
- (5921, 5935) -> 0.96 Angstrom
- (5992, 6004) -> 0.33 Angstrom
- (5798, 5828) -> -1.33 Angstrom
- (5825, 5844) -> -0.76 Angstrom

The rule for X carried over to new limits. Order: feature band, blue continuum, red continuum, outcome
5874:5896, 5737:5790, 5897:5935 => 6.1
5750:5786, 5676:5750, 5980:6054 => -1.2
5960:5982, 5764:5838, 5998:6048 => 0.9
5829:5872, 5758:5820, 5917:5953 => 0.3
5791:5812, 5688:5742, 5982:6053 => -1.5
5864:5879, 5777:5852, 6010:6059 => 1.3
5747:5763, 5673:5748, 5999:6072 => -0.8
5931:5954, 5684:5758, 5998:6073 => 1.1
